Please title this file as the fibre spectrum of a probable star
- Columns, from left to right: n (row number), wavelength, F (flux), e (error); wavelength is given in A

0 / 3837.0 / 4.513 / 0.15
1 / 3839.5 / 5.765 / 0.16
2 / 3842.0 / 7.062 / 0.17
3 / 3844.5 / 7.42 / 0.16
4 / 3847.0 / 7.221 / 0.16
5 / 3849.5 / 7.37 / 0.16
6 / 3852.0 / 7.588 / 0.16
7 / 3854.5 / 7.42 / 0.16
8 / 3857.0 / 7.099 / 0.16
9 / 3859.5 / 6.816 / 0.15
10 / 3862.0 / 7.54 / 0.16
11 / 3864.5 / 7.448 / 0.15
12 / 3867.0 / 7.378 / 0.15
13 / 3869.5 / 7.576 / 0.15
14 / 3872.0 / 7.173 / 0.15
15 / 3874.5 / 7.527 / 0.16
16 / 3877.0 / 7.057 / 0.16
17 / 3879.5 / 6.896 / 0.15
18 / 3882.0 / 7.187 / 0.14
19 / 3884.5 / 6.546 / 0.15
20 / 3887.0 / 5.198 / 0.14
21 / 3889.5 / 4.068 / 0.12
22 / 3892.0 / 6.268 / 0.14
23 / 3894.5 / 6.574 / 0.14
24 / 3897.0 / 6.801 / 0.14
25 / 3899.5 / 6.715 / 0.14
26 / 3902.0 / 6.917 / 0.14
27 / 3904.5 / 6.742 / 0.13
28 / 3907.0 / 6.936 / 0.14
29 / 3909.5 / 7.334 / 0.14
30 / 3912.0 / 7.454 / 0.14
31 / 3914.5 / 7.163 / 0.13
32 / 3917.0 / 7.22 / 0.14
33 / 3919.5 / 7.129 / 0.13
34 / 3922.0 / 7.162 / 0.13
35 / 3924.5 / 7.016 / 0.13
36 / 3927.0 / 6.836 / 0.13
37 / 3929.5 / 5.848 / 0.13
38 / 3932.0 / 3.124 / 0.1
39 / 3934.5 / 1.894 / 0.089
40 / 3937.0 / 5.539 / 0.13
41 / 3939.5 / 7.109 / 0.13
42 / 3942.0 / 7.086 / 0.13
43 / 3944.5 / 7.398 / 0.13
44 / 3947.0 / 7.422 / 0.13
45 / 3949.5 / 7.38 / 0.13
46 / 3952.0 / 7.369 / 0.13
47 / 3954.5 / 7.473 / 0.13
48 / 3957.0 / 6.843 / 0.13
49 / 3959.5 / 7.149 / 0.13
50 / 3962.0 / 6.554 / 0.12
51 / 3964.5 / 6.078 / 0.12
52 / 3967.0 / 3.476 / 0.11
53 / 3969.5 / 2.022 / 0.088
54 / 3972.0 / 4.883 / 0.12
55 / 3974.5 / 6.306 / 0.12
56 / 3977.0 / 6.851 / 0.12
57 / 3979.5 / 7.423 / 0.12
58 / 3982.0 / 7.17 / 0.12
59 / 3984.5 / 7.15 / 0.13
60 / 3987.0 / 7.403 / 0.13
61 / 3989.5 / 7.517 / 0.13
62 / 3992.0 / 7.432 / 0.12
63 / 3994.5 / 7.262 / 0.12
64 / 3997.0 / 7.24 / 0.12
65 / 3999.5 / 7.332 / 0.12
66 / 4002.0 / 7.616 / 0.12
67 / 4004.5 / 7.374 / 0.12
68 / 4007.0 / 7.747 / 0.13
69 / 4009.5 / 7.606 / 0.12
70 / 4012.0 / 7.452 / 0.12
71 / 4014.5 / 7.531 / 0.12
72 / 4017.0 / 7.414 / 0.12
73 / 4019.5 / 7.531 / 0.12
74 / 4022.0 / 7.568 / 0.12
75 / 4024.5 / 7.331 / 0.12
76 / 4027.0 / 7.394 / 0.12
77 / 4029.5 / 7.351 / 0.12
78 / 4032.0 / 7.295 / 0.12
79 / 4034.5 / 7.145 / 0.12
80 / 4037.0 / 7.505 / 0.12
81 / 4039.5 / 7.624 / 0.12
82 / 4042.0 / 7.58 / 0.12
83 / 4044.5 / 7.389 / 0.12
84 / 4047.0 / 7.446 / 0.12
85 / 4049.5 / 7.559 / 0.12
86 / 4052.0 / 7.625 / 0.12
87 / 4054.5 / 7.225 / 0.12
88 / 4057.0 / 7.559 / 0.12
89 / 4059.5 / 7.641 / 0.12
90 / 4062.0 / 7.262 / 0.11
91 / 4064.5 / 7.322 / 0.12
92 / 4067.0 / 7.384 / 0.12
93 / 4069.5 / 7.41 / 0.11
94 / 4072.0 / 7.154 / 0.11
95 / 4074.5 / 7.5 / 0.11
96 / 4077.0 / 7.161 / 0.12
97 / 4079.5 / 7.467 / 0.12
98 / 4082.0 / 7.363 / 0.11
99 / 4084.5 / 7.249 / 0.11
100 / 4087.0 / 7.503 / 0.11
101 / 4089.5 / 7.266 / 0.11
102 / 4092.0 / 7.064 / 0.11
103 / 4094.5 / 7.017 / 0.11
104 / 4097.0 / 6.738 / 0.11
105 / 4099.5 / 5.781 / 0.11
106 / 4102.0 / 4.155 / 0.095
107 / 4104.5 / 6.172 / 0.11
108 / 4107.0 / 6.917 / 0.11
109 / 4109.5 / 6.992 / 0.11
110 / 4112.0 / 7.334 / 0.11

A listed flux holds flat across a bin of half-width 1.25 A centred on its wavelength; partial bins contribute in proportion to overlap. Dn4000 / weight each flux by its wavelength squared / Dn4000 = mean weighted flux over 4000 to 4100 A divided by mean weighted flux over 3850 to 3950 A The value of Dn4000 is 1.19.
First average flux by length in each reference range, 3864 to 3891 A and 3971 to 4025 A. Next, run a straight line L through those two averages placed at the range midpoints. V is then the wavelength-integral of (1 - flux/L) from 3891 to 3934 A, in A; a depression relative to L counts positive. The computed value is 1.7 A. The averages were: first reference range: 6.71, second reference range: 7.24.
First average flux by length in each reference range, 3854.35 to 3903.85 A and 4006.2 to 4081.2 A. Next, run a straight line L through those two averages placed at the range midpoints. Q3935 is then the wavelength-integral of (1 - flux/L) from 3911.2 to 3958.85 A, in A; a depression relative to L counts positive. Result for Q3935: 3.2 A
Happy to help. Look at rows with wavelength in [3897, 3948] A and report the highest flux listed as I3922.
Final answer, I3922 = 7.454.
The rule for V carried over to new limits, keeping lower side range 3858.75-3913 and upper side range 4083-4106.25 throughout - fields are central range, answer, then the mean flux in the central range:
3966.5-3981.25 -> 3.1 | 5.31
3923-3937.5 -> 3.7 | 5.05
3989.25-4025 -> -4.2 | 7.46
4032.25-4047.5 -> -1.9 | 7.44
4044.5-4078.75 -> -4.1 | 7.4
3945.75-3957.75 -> -1.0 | 7.32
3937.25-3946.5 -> -0.4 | 7.04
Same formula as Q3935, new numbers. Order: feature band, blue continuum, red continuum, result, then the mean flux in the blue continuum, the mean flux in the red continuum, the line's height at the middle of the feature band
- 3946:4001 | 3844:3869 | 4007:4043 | 5.9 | 7.33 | 7.46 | 7.42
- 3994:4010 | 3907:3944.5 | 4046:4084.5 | -1.2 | 6.34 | 7.4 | 6.92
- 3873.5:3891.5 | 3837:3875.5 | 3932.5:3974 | 1.3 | 7.14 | 5.93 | 6.81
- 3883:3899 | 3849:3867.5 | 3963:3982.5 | 1.9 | 7.33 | 5.48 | 6.8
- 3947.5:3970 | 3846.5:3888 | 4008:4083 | 3.3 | 7.13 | 7.43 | 7.28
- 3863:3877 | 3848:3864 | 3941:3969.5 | -0.4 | 7.31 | 6.54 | 7.2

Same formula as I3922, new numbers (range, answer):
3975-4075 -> 7.747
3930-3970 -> 7.473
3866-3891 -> 7.576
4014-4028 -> 7.568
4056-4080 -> 7.641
